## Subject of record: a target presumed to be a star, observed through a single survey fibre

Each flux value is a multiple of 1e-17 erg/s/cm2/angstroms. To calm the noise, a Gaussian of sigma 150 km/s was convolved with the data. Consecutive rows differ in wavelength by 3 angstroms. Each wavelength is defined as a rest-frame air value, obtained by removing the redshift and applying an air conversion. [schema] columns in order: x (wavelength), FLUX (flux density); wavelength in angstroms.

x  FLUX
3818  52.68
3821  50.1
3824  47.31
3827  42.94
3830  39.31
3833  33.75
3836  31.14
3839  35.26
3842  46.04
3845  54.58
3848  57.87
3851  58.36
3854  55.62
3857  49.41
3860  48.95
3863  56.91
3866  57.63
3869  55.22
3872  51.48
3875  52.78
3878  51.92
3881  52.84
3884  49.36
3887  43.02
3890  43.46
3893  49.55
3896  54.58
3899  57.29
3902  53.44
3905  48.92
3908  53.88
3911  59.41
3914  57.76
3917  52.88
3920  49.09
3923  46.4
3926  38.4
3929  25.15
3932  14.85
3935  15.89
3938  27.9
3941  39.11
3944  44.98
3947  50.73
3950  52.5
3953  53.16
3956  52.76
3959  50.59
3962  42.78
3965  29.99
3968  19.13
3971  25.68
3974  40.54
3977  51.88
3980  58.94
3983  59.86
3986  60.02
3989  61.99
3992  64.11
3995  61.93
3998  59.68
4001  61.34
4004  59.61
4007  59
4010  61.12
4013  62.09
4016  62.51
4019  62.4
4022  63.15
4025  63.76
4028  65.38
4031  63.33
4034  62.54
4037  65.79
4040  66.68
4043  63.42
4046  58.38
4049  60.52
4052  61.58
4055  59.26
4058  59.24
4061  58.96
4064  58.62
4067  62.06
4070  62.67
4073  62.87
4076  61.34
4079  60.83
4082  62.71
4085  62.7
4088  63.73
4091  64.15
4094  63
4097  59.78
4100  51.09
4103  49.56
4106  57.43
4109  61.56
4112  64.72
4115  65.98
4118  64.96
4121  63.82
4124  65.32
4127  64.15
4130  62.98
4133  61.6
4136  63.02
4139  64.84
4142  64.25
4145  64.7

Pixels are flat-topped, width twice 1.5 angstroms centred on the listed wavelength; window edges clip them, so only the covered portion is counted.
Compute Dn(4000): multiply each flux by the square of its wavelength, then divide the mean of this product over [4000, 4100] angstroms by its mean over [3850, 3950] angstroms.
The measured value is 1.4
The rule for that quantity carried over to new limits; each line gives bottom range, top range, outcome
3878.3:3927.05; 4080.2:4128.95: 1.34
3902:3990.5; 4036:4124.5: 1.47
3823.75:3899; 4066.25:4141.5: 1.43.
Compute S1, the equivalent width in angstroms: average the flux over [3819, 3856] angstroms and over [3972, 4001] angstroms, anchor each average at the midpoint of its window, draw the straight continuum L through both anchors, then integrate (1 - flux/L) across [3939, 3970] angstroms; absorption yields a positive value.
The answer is 6.7 angstroms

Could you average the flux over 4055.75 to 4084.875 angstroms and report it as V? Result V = 61.1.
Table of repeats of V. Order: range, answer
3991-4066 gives 61.8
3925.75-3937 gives 22.1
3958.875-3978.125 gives 36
